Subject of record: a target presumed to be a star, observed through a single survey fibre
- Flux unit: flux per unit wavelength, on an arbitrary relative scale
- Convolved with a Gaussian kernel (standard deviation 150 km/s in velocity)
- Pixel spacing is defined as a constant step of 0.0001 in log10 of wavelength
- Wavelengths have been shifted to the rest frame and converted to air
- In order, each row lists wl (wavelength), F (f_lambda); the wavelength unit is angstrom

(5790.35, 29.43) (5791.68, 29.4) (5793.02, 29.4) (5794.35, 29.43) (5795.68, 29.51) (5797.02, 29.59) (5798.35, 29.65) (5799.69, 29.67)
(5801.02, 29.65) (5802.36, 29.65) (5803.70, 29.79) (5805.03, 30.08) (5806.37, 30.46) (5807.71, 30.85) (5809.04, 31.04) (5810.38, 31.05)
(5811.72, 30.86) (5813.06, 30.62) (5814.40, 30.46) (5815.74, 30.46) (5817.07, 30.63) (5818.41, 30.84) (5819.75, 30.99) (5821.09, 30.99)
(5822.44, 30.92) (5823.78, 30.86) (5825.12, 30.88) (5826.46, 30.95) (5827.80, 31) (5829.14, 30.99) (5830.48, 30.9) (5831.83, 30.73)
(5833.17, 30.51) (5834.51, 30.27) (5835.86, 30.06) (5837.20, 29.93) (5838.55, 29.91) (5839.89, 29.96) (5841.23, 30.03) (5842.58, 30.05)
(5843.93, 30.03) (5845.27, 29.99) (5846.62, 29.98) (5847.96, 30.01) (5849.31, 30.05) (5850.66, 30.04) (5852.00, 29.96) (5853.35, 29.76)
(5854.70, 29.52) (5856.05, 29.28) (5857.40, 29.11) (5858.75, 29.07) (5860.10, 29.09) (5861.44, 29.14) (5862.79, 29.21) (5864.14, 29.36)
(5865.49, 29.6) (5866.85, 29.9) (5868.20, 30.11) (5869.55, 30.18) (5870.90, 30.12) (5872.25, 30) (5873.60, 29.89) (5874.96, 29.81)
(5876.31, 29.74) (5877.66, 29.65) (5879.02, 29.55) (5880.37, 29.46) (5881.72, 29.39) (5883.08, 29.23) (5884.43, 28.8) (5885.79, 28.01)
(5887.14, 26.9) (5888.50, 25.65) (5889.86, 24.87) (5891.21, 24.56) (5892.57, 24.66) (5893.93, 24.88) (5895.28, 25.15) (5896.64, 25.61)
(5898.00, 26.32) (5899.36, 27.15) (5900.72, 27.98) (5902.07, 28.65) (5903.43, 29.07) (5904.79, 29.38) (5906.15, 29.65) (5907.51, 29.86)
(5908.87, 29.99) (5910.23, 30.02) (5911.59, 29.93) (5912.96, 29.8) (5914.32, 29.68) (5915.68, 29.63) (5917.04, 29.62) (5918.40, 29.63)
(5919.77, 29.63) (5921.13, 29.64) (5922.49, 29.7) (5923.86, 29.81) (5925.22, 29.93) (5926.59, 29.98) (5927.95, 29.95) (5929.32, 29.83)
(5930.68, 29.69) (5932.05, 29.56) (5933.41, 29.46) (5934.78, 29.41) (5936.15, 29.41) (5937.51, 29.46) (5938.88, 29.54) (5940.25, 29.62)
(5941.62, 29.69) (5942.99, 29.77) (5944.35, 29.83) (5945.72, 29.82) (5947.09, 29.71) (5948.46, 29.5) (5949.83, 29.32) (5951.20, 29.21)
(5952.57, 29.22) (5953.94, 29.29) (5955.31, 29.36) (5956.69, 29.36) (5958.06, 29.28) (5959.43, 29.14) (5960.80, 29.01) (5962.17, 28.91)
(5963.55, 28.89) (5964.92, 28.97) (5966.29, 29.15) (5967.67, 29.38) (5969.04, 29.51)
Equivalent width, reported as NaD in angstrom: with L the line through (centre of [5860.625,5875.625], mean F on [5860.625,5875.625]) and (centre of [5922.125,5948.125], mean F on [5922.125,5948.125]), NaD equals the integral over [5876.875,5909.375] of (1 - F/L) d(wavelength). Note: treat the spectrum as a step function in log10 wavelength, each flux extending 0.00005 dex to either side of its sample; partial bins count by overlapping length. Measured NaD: 2.2 angstrom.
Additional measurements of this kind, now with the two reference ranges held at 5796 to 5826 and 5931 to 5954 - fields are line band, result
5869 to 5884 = 0.1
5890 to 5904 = 1.7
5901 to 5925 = 0.1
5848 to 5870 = 0.4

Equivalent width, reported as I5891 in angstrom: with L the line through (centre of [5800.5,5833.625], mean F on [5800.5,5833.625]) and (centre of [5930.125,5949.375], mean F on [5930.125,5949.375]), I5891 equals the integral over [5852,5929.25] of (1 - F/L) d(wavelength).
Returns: 3.0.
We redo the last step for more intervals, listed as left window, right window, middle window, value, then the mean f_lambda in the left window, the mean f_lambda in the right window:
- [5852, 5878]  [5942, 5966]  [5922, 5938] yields -0.1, 29.6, 29.3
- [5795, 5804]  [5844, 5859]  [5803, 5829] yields -0.9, 29.6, 29.7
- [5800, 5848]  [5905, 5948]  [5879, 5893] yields 1.3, 30.5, 29.7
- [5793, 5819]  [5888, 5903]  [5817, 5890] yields -4.7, 30.2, 26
